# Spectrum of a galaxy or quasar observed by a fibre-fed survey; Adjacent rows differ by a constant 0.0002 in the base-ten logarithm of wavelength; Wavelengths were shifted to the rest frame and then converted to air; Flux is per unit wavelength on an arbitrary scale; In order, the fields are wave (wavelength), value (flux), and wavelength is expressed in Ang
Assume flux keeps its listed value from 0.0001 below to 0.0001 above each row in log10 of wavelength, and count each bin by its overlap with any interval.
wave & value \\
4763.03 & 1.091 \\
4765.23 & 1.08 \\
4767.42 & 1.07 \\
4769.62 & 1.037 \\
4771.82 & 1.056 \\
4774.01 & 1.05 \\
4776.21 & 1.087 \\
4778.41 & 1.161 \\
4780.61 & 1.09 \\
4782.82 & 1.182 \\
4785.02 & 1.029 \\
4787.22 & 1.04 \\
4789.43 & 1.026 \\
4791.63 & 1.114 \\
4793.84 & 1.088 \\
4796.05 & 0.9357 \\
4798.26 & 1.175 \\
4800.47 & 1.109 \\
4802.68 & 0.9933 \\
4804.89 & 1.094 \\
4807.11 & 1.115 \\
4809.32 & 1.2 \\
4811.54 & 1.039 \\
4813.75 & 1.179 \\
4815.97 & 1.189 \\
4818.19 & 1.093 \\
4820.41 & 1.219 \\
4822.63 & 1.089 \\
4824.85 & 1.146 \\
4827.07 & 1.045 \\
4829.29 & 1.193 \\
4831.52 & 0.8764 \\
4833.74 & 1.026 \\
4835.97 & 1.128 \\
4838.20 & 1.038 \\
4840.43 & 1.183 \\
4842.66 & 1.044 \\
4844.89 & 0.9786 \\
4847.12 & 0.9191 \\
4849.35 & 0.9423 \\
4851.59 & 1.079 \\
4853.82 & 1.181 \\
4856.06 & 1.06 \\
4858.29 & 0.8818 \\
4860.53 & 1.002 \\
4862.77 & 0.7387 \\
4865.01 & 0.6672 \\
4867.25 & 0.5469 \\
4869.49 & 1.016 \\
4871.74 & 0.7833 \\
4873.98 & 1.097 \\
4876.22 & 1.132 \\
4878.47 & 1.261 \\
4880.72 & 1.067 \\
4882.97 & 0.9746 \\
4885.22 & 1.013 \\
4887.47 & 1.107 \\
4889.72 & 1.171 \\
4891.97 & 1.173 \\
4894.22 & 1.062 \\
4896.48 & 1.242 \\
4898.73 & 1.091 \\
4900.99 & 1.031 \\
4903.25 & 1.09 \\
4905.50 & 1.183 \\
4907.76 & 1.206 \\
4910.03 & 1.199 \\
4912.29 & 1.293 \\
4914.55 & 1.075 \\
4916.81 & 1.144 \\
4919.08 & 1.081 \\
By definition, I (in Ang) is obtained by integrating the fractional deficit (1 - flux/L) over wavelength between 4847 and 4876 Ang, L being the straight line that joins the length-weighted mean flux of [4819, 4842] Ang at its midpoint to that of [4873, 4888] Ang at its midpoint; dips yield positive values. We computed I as 4.5 Ang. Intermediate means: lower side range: 1.09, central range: 0.923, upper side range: 1.09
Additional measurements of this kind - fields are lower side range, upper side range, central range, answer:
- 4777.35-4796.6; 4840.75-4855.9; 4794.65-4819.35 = -0.9 Ang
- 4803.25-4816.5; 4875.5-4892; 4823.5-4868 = 5.2 Ang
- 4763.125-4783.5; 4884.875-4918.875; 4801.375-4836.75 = 0.2 Ang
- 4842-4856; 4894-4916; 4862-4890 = 3.2 Ang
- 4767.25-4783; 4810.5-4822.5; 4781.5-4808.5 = 0.9 Ang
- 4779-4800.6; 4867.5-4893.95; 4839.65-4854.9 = 0.3 Ang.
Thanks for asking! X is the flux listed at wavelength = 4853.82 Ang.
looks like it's 1.181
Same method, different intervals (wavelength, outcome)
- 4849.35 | 0.9423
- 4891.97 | 1.173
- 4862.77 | 0.7387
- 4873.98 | 1.097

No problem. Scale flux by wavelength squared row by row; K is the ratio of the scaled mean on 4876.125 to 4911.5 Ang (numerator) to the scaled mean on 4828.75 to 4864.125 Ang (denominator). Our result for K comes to 1.1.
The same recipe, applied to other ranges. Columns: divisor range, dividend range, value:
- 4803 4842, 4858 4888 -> 0.88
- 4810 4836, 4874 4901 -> 1.04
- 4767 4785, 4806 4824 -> 1.06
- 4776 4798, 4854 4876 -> 0.85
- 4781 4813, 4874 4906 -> 1.07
